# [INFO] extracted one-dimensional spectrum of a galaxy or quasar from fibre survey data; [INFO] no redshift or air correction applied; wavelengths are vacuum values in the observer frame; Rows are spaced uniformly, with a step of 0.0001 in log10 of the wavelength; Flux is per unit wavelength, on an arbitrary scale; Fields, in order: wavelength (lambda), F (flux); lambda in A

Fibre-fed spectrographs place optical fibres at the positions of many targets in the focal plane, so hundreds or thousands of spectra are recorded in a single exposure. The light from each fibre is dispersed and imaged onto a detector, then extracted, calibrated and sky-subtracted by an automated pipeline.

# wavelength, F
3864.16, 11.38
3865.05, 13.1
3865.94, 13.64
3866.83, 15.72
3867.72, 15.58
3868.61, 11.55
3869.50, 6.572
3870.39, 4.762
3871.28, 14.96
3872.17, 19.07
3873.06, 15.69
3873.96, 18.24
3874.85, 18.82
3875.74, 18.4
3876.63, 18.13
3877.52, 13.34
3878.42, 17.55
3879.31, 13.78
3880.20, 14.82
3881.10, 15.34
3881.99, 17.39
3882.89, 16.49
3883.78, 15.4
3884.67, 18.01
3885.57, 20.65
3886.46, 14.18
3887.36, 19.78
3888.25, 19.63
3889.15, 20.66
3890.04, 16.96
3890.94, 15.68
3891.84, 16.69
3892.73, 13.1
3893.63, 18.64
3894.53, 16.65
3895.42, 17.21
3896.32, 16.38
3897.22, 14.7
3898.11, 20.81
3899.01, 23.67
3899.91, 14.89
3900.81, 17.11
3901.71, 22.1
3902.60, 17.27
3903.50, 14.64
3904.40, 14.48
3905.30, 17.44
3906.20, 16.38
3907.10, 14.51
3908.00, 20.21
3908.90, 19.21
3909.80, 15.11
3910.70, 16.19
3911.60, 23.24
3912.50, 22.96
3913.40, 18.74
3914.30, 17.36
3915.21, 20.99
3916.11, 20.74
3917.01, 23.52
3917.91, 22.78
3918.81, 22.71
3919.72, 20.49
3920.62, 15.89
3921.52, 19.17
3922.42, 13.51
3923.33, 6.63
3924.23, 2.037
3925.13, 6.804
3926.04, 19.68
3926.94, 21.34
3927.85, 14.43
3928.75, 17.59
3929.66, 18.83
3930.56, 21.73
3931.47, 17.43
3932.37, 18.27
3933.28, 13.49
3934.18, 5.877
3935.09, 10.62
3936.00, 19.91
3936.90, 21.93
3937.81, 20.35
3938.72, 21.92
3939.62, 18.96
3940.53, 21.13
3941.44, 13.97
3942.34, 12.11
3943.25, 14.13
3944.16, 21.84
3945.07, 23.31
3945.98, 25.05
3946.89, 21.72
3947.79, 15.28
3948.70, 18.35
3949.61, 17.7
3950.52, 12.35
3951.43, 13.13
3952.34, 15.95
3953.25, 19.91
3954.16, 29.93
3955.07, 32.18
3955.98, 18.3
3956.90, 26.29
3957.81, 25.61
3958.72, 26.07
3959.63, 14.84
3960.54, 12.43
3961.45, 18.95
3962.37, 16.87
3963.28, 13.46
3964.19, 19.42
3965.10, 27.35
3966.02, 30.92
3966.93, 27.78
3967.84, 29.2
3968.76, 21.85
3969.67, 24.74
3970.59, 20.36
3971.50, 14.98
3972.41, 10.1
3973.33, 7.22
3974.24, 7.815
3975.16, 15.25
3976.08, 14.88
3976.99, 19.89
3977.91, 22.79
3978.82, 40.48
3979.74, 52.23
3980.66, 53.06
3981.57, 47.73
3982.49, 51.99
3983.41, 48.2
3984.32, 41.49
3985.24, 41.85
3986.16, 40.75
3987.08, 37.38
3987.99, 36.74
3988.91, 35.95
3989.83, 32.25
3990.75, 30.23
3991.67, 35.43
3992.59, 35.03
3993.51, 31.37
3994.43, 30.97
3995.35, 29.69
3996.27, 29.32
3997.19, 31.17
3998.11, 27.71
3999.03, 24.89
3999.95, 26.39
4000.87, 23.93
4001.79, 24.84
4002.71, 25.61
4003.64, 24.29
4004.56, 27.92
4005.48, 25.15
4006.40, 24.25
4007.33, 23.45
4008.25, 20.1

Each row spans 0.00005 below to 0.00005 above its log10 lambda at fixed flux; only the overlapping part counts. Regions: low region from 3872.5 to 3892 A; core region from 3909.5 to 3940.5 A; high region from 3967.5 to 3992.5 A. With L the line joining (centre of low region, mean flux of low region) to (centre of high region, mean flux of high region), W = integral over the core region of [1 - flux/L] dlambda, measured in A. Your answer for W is 7.5 A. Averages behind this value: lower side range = 17.1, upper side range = 31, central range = 17.4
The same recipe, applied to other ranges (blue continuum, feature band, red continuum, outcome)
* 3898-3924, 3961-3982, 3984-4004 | 2.97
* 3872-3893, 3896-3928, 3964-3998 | 5.26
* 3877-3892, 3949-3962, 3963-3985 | 2.75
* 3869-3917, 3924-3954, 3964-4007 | 7.96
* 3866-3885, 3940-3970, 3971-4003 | 6.57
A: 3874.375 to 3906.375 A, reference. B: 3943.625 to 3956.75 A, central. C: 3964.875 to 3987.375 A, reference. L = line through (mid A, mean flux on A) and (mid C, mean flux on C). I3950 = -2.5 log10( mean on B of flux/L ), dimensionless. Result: 0.27 mag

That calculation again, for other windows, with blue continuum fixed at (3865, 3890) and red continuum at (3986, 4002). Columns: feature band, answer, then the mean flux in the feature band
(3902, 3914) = 0.12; 17.8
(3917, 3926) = 0.38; 15.1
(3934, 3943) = 0.37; 16.9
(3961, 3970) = 0.19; 23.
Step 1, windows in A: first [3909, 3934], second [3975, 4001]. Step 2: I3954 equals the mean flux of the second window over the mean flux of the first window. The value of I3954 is 1.98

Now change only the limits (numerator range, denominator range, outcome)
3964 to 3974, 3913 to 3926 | 1.27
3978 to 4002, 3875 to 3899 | 2.11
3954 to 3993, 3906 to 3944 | 1.63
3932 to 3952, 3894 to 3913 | 0.97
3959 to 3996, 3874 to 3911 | 1.67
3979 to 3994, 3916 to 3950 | 2.34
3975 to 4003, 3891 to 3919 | 1.84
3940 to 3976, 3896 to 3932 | 1.10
